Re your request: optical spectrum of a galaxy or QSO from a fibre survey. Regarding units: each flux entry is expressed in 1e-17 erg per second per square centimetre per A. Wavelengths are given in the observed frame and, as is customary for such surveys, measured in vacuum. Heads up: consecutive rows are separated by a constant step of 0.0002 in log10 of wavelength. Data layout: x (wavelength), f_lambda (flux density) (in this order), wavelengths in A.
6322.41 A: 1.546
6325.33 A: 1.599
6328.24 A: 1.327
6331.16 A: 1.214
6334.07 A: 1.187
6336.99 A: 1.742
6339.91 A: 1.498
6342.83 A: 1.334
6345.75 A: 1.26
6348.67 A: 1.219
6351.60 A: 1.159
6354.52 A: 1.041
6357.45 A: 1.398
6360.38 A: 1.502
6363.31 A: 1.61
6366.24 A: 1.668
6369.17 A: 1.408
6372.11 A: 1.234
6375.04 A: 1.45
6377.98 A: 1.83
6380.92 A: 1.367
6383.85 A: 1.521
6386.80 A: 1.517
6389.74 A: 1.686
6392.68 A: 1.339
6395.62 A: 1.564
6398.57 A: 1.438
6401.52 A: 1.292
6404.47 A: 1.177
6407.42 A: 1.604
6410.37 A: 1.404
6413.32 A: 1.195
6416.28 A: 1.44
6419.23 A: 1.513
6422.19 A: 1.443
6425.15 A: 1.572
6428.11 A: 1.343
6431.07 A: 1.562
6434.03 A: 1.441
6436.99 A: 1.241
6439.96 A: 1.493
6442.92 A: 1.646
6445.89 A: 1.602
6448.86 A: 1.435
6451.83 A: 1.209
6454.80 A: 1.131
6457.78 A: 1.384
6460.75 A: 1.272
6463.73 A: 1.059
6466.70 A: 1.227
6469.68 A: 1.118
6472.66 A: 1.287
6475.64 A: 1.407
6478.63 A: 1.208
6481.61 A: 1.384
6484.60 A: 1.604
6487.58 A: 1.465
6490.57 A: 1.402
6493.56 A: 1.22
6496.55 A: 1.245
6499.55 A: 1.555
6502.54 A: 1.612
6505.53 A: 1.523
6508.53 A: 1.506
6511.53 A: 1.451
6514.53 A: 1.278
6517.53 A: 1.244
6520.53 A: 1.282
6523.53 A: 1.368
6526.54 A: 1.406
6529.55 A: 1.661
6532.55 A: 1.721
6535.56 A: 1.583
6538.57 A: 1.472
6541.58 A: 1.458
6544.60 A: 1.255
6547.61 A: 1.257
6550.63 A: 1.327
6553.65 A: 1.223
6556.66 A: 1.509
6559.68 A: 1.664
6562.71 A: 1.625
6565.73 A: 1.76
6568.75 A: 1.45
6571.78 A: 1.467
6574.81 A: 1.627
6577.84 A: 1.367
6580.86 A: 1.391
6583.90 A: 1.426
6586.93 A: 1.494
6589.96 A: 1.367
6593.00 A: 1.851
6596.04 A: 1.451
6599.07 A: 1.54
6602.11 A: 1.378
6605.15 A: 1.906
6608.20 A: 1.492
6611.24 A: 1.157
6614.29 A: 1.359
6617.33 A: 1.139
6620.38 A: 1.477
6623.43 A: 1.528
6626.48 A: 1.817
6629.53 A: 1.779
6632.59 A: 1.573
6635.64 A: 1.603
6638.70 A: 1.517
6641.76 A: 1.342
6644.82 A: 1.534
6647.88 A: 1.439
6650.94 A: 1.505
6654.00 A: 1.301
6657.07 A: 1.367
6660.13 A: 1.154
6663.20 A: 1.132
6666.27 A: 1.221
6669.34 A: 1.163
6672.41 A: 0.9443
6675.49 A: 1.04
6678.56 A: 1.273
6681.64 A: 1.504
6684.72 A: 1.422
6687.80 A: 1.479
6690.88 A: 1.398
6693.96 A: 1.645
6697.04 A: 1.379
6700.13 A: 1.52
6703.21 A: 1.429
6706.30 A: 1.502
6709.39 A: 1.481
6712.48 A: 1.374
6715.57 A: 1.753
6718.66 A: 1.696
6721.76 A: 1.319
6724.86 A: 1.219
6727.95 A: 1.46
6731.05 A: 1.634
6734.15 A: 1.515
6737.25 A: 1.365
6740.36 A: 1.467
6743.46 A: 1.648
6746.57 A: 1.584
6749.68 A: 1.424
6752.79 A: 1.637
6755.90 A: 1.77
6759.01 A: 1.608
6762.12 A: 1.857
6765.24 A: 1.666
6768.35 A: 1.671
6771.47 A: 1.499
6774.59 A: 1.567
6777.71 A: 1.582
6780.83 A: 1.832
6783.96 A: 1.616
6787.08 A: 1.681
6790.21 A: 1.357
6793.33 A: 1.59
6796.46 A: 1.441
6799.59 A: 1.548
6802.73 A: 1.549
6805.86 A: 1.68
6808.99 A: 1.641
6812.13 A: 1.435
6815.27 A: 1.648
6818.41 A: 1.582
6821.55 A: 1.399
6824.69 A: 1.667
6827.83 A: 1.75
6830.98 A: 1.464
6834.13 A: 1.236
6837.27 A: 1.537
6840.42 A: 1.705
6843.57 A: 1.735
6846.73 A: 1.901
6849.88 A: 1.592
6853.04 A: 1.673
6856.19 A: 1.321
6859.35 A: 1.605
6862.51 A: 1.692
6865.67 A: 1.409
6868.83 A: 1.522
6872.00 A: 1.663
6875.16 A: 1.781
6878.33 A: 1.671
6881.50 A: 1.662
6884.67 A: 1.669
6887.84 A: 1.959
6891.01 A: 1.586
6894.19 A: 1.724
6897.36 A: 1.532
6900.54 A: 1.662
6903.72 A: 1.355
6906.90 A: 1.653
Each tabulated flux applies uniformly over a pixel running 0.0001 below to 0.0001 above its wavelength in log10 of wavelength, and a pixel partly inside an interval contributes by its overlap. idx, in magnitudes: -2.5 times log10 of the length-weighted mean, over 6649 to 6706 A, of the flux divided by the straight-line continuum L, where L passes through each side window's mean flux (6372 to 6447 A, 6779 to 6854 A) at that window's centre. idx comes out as 0.16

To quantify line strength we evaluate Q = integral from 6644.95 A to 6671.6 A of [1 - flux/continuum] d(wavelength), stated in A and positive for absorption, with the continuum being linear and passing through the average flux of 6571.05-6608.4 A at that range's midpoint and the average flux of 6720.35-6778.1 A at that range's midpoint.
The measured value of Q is 4.3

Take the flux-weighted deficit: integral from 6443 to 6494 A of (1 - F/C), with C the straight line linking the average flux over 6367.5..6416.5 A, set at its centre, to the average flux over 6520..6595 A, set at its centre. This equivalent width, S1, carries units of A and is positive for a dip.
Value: 4.5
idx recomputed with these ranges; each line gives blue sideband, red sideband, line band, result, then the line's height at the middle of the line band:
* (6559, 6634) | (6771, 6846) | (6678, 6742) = 0.06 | 1.55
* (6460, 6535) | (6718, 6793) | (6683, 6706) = 0.04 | 1.53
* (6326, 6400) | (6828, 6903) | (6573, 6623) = 0.04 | 1.52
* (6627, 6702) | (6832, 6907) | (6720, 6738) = 0.03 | 1.46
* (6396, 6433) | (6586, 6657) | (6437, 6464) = 0.05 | 1.43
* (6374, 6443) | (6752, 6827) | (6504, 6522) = 0.09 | 1.5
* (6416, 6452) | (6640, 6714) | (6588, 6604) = -0.10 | 1.39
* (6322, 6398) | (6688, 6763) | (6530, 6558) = 0.03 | 1.48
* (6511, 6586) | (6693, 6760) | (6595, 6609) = -0.06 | 1.47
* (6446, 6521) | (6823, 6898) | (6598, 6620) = 0.01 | 1.44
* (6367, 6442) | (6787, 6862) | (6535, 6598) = 0.01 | 1.49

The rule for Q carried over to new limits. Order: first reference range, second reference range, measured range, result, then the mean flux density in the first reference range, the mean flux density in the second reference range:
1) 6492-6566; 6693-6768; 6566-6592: -0.07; 1.44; 1.54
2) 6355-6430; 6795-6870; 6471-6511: 1.76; 1.46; 1.57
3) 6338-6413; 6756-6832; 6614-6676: 6.15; 1.42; 1.6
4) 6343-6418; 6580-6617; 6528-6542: -1.26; 1.41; 1.47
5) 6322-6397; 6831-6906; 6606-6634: 0.63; 1.43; 1.61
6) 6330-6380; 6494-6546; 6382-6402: -1.11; 1.4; 1.44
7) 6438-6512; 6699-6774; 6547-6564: -0.15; 1.38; 1.55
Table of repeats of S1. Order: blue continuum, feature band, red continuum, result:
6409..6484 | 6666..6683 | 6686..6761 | 3.5 A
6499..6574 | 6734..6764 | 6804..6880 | -0.7 A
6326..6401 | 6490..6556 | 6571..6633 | 2.8 A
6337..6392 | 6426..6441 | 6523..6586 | 0.3 A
